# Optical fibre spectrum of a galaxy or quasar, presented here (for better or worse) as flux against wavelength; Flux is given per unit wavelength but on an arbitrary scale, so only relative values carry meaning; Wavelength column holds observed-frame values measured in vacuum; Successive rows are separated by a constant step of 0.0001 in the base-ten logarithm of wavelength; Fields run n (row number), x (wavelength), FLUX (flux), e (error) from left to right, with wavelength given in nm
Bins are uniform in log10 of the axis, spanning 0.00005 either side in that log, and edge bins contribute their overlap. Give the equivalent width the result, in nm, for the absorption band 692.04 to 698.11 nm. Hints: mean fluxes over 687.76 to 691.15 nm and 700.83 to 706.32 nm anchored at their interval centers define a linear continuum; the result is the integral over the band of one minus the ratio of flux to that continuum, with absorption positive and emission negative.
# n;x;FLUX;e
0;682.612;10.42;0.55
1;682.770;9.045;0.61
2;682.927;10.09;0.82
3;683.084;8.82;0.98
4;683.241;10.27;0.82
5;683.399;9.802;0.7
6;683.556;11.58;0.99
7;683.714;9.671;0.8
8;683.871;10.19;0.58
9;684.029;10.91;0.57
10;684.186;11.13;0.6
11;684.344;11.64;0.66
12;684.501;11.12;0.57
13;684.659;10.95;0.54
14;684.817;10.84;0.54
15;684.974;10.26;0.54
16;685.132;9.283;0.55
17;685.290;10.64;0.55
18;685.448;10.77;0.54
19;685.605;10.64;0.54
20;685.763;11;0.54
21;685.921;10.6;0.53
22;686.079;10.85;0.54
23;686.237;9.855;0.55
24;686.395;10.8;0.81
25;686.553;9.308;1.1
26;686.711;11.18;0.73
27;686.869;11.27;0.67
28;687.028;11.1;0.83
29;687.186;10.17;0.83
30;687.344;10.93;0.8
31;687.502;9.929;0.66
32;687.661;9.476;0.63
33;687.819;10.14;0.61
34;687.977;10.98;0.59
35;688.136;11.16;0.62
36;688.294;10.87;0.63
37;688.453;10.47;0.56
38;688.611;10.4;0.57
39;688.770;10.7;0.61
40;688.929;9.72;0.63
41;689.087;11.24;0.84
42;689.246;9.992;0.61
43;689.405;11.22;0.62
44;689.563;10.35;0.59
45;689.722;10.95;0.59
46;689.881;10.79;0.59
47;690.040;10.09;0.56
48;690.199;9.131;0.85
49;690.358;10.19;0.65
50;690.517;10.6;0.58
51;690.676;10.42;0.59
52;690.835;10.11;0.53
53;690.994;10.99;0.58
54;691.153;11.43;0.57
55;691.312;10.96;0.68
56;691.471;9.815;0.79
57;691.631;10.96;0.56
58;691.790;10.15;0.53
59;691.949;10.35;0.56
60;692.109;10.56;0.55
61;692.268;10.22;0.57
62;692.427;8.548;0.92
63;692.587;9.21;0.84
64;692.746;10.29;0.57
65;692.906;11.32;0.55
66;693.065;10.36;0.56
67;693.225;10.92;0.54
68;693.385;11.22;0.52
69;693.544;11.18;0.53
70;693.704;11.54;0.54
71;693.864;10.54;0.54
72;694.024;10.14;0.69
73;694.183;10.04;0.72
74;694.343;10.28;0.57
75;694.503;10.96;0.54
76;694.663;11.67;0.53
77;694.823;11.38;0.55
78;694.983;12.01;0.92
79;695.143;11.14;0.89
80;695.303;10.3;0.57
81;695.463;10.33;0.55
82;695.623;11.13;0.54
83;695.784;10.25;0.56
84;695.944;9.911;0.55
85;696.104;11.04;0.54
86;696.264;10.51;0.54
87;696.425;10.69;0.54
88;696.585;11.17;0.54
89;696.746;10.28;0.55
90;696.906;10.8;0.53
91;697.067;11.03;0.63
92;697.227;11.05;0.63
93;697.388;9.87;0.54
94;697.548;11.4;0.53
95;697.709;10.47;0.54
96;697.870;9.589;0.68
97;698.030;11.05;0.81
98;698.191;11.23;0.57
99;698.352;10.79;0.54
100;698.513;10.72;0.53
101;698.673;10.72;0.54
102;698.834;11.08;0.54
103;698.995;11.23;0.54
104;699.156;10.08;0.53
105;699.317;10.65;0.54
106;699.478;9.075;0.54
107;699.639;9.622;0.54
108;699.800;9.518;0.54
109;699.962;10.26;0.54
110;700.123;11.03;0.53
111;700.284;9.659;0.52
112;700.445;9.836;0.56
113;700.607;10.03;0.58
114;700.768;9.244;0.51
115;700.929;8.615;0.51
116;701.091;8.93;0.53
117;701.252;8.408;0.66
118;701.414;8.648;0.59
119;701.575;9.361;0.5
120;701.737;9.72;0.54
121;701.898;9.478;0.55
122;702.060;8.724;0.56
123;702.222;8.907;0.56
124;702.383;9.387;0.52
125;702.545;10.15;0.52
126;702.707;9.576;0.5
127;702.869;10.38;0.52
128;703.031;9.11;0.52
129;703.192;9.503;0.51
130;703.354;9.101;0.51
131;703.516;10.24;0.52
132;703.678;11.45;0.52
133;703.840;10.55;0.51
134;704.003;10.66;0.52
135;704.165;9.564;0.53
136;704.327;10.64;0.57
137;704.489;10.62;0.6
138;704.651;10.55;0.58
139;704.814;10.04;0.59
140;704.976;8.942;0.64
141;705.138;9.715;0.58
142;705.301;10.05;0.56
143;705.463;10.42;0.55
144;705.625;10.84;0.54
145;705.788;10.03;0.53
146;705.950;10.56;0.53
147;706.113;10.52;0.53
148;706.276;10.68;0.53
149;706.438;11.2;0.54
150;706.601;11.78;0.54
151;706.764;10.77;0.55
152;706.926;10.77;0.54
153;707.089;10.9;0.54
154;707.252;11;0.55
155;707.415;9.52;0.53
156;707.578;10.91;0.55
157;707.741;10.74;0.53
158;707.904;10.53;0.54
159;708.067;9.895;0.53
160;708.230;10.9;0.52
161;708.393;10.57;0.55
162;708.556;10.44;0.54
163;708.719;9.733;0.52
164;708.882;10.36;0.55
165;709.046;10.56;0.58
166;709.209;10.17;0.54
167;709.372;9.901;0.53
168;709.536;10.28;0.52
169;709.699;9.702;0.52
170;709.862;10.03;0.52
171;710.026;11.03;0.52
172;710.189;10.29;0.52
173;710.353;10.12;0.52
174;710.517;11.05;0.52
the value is -0.238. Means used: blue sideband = 10.5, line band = 10.6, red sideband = 9.82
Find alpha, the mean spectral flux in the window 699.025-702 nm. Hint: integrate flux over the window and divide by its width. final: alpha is 9.59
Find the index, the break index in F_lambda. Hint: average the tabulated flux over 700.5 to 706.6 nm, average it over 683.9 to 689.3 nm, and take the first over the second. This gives 0.9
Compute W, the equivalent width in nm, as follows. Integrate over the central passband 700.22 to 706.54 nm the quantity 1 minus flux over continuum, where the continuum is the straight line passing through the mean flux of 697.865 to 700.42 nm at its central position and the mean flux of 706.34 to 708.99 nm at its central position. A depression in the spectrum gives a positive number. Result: 0.40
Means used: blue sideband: 10.4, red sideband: 10.6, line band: 9.85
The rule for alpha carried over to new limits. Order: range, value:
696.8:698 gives 10.6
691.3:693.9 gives 10.5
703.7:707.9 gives 10.5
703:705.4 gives 10.1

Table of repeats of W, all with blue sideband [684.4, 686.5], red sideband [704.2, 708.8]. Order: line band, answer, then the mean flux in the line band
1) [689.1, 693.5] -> 0.05 nm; 10.4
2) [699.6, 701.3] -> 0.15 nm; 9.58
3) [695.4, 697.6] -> -0.03 nm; 10.7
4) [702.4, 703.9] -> 0.07 nm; 9.97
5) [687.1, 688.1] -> 0.02 nm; 10.3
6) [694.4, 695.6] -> -0.06 nm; 11.1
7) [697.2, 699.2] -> -0.04 nm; 10.7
